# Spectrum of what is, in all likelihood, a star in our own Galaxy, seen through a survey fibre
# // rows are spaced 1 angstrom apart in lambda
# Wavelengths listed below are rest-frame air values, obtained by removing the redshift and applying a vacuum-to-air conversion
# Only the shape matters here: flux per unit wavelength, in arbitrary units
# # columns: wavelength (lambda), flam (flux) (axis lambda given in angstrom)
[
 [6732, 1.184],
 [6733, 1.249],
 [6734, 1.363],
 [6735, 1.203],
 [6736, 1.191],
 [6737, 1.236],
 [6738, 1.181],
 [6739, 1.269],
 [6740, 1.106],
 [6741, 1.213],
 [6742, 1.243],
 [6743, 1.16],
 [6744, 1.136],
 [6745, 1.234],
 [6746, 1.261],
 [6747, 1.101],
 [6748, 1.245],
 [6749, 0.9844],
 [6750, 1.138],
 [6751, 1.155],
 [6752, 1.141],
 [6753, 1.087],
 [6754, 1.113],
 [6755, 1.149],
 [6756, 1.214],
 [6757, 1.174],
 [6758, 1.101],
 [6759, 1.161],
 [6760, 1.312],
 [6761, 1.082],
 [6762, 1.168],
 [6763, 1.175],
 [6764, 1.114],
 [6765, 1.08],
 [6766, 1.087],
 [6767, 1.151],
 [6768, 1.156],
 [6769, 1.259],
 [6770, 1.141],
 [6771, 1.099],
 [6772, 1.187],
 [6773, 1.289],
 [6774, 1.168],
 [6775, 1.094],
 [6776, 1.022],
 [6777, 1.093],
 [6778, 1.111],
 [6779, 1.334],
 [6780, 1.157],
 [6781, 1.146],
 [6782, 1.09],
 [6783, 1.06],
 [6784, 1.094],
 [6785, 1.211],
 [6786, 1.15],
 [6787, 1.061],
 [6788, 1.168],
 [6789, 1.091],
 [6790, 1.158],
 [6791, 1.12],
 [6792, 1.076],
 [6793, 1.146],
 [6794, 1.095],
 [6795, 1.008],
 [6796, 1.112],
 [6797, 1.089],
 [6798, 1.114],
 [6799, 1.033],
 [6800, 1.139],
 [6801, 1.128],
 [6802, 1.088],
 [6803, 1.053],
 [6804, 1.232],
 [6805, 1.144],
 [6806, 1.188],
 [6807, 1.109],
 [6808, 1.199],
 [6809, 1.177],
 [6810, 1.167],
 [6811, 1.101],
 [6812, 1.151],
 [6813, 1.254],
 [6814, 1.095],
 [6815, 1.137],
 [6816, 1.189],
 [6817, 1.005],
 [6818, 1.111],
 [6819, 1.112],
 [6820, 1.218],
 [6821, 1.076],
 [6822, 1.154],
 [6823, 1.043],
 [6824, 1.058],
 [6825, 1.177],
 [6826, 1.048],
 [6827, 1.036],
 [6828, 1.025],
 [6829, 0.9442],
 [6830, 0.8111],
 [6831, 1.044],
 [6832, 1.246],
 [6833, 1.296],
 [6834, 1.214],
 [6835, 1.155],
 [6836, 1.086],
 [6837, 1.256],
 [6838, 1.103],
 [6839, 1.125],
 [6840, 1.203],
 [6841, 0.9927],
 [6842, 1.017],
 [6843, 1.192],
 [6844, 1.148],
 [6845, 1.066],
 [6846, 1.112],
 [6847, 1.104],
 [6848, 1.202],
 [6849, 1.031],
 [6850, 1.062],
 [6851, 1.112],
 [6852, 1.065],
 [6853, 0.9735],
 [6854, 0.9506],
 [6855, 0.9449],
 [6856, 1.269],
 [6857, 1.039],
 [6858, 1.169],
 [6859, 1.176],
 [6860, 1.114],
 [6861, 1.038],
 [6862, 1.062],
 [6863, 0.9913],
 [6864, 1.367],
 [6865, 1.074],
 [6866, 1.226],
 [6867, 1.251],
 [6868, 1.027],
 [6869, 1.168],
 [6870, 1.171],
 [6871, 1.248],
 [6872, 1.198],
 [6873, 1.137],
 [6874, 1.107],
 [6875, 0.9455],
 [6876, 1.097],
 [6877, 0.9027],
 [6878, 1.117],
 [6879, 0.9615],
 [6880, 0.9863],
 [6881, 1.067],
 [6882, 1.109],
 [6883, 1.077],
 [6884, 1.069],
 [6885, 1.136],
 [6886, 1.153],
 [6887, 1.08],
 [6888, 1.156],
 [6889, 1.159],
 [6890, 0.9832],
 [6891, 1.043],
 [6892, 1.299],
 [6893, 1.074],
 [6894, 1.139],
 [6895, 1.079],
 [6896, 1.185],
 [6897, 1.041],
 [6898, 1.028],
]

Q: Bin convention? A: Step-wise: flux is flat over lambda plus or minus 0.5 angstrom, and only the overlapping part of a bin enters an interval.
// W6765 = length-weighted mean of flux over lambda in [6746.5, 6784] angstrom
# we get 1.14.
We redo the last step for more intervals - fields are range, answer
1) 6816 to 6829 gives 1.09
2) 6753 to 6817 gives 1.14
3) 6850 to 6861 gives 1.08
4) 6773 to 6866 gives 1.11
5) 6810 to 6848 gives 1.11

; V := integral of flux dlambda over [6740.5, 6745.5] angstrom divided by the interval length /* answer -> 1.2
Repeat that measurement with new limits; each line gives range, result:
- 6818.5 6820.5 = 1.17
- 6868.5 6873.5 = 1.18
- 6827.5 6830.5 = 0.927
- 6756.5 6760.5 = 1.19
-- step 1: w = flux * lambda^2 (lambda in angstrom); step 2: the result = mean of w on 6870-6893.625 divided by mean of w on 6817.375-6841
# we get 1.0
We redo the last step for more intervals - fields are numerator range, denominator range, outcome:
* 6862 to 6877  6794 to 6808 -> 1.04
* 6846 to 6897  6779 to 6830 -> 1.01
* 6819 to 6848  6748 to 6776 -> 0.99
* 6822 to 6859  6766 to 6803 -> 0.99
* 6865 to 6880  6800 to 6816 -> 0.98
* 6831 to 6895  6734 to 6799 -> 1.00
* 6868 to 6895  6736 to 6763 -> 0.98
